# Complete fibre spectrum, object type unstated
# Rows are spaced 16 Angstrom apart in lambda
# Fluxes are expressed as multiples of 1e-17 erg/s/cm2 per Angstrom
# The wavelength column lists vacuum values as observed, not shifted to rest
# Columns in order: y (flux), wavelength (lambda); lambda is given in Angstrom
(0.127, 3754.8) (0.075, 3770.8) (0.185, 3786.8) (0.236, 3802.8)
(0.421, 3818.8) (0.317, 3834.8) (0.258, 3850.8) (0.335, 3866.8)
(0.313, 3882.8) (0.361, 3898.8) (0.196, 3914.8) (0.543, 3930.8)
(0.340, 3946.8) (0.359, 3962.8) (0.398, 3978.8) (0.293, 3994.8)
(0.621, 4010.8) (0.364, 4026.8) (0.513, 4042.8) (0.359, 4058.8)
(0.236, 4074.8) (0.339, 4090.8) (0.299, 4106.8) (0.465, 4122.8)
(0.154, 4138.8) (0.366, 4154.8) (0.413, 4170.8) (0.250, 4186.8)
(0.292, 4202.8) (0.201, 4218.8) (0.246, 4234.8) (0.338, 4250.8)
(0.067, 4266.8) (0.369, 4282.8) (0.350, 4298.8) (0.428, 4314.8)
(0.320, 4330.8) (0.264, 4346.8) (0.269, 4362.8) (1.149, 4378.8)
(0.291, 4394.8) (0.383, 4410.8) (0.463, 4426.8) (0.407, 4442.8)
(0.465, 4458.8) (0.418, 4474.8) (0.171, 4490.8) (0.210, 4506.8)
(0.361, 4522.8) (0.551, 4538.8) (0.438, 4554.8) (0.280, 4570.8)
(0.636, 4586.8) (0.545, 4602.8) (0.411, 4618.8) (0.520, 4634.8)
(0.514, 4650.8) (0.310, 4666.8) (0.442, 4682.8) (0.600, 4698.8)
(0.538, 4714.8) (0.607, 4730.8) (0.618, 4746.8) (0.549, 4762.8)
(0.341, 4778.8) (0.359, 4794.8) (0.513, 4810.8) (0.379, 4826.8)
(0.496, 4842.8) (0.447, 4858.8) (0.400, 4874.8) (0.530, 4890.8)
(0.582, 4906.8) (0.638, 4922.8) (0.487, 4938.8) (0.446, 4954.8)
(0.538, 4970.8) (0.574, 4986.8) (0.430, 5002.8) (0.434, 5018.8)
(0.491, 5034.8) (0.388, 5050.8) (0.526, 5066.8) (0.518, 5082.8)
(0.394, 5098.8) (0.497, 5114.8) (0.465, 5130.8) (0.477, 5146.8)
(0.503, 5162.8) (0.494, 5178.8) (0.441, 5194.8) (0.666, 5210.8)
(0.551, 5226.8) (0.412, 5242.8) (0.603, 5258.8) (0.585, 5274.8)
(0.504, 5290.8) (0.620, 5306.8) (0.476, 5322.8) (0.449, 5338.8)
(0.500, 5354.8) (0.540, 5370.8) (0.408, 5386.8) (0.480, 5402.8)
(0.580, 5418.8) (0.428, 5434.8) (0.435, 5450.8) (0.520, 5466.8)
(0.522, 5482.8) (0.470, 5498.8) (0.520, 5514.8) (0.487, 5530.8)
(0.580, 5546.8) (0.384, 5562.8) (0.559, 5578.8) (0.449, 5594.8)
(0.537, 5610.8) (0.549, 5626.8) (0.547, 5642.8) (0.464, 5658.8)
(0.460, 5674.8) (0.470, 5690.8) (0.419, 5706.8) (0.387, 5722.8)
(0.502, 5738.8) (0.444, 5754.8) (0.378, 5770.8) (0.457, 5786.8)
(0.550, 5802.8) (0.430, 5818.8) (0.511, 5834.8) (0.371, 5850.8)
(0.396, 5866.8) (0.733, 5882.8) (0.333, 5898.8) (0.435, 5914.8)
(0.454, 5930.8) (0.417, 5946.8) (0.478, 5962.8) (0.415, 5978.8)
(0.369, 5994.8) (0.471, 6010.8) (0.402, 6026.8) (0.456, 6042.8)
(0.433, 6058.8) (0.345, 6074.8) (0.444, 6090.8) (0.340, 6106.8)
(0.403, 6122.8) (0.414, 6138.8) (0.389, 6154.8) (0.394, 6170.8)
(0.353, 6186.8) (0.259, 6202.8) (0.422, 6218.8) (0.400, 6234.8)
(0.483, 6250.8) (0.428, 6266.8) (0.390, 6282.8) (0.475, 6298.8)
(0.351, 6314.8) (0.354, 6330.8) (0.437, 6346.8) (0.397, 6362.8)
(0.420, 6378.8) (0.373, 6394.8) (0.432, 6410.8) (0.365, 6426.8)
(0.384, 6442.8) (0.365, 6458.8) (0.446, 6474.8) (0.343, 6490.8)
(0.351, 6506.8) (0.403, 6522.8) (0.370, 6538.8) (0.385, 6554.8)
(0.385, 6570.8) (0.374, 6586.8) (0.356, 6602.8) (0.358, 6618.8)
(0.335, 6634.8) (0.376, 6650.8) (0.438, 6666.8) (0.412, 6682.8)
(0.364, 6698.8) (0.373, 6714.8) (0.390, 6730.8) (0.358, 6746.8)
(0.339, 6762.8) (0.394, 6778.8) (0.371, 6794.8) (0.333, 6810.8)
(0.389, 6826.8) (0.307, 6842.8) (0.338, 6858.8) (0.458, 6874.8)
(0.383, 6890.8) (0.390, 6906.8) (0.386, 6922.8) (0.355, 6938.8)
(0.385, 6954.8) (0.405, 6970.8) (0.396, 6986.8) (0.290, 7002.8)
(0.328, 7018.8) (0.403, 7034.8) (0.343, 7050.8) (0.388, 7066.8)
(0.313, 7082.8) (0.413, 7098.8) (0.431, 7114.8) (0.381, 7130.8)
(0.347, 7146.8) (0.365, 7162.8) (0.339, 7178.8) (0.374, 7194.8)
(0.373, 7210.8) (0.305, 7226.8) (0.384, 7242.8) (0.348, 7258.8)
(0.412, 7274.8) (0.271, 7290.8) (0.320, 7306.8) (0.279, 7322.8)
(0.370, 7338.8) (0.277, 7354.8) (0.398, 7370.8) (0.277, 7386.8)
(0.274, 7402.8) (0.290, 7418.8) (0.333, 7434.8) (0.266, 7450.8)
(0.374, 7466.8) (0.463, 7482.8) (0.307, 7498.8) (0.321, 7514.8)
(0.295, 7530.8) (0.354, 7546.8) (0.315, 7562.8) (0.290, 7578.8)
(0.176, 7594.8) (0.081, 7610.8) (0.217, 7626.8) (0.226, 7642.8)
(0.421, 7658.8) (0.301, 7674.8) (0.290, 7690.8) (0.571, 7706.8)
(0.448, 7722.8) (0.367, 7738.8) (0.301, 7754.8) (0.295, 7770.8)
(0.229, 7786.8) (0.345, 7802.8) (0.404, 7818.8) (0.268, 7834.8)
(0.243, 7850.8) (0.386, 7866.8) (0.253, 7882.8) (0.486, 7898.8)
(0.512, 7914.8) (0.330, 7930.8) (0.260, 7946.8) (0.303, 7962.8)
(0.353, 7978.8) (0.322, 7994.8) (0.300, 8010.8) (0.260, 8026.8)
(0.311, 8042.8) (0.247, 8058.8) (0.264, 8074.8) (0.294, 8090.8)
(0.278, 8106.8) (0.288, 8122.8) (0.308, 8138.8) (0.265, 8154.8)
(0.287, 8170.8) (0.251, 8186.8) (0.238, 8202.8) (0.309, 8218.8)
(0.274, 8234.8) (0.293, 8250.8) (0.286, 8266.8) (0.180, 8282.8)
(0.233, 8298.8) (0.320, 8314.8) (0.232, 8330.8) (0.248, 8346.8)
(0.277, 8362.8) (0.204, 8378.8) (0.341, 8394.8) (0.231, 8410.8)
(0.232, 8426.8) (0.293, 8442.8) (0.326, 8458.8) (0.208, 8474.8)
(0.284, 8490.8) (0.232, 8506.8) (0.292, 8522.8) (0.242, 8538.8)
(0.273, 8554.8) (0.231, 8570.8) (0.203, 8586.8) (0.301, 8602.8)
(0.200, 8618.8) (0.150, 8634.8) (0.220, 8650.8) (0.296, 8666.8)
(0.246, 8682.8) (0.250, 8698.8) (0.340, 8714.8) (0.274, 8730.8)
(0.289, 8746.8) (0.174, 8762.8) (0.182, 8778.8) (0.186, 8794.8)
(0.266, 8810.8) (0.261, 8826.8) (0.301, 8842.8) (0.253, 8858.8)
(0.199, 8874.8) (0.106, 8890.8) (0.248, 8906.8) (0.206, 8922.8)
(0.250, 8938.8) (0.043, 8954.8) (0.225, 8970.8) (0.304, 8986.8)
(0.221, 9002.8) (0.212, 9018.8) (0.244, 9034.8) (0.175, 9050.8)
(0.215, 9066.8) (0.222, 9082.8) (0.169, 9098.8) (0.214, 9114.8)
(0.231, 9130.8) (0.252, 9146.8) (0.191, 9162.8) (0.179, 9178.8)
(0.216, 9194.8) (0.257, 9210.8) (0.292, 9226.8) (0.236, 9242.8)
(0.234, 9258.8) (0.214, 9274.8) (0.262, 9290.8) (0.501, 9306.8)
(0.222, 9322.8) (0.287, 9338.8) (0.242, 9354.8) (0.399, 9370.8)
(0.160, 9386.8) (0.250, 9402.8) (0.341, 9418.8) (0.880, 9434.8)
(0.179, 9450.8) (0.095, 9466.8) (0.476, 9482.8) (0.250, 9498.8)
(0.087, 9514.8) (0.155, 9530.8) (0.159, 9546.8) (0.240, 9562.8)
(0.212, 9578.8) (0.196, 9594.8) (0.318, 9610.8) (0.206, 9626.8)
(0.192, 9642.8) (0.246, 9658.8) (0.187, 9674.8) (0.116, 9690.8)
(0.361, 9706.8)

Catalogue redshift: 0.18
